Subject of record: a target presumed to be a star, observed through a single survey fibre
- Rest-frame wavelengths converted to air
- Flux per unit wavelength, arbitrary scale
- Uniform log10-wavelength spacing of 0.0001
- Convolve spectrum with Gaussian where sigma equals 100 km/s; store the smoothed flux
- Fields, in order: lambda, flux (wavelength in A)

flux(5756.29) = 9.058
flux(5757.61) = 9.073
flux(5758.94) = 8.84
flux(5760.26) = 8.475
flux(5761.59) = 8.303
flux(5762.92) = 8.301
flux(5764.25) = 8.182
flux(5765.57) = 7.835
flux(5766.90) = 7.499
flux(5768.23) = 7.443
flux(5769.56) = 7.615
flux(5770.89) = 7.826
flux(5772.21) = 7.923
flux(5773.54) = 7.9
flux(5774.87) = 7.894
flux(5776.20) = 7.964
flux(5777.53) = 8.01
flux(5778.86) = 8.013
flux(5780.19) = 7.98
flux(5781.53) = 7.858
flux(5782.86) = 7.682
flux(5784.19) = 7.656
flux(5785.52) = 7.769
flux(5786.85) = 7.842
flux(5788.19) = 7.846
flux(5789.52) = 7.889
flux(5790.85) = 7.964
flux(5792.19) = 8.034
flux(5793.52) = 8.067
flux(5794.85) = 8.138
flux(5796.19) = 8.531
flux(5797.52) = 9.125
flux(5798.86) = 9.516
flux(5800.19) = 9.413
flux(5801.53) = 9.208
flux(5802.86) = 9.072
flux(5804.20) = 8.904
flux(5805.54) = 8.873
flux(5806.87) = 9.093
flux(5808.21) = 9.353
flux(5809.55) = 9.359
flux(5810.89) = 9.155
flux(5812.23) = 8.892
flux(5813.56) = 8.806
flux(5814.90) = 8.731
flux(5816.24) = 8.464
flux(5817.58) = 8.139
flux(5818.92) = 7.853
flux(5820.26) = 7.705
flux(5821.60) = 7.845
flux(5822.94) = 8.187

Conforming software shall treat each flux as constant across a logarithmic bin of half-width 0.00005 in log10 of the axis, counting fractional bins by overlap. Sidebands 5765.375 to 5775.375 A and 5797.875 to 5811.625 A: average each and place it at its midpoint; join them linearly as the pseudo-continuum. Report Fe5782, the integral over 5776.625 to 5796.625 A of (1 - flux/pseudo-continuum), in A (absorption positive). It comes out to 1.1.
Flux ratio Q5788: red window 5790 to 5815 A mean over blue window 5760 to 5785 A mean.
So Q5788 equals 1.1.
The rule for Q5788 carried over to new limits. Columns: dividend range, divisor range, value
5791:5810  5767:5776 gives 1.14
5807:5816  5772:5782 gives 1.14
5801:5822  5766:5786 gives 1.12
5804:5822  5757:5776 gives 1.07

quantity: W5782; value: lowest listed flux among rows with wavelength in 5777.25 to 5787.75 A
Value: 7.656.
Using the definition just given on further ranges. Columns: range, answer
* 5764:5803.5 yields 7.443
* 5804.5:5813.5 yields 8.873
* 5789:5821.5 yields 7.705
